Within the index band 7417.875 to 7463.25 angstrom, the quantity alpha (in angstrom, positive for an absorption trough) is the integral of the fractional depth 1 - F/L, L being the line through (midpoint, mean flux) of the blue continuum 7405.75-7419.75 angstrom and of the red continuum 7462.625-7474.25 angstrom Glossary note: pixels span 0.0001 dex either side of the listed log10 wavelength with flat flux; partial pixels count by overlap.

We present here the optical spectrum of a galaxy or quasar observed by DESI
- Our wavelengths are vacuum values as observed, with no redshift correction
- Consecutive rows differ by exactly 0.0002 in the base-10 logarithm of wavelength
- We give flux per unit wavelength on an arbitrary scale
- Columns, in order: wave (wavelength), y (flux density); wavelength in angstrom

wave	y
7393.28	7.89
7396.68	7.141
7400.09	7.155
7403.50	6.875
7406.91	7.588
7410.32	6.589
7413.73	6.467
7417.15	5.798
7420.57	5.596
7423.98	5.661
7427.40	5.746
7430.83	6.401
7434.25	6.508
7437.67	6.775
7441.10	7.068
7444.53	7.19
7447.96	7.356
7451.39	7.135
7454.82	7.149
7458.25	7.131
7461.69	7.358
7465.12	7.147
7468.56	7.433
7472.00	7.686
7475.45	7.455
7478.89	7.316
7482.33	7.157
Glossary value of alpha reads 1.9 angstrom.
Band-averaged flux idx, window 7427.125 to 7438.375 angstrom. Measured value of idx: 6.4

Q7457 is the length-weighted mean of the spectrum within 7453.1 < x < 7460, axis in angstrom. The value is 7.14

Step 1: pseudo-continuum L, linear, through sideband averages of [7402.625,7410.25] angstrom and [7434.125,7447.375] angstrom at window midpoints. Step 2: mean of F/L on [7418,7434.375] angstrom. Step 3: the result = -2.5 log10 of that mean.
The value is 0.19 mag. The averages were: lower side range 7.13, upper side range 6.97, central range 5.92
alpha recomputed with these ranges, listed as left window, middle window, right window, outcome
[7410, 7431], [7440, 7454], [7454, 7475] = -0.8 angstrom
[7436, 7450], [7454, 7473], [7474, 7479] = -0.1 angstrom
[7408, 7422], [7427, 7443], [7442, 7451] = 0.7 angstrom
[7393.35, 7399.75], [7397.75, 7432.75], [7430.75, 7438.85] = 2.9 angstrom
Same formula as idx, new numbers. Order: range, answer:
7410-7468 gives 6.67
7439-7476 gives 7.27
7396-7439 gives 6.47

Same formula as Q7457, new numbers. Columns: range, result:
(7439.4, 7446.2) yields 7.13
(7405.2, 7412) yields 7.09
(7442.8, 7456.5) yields 7.21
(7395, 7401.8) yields 7.14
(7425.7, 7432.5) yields 6.06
